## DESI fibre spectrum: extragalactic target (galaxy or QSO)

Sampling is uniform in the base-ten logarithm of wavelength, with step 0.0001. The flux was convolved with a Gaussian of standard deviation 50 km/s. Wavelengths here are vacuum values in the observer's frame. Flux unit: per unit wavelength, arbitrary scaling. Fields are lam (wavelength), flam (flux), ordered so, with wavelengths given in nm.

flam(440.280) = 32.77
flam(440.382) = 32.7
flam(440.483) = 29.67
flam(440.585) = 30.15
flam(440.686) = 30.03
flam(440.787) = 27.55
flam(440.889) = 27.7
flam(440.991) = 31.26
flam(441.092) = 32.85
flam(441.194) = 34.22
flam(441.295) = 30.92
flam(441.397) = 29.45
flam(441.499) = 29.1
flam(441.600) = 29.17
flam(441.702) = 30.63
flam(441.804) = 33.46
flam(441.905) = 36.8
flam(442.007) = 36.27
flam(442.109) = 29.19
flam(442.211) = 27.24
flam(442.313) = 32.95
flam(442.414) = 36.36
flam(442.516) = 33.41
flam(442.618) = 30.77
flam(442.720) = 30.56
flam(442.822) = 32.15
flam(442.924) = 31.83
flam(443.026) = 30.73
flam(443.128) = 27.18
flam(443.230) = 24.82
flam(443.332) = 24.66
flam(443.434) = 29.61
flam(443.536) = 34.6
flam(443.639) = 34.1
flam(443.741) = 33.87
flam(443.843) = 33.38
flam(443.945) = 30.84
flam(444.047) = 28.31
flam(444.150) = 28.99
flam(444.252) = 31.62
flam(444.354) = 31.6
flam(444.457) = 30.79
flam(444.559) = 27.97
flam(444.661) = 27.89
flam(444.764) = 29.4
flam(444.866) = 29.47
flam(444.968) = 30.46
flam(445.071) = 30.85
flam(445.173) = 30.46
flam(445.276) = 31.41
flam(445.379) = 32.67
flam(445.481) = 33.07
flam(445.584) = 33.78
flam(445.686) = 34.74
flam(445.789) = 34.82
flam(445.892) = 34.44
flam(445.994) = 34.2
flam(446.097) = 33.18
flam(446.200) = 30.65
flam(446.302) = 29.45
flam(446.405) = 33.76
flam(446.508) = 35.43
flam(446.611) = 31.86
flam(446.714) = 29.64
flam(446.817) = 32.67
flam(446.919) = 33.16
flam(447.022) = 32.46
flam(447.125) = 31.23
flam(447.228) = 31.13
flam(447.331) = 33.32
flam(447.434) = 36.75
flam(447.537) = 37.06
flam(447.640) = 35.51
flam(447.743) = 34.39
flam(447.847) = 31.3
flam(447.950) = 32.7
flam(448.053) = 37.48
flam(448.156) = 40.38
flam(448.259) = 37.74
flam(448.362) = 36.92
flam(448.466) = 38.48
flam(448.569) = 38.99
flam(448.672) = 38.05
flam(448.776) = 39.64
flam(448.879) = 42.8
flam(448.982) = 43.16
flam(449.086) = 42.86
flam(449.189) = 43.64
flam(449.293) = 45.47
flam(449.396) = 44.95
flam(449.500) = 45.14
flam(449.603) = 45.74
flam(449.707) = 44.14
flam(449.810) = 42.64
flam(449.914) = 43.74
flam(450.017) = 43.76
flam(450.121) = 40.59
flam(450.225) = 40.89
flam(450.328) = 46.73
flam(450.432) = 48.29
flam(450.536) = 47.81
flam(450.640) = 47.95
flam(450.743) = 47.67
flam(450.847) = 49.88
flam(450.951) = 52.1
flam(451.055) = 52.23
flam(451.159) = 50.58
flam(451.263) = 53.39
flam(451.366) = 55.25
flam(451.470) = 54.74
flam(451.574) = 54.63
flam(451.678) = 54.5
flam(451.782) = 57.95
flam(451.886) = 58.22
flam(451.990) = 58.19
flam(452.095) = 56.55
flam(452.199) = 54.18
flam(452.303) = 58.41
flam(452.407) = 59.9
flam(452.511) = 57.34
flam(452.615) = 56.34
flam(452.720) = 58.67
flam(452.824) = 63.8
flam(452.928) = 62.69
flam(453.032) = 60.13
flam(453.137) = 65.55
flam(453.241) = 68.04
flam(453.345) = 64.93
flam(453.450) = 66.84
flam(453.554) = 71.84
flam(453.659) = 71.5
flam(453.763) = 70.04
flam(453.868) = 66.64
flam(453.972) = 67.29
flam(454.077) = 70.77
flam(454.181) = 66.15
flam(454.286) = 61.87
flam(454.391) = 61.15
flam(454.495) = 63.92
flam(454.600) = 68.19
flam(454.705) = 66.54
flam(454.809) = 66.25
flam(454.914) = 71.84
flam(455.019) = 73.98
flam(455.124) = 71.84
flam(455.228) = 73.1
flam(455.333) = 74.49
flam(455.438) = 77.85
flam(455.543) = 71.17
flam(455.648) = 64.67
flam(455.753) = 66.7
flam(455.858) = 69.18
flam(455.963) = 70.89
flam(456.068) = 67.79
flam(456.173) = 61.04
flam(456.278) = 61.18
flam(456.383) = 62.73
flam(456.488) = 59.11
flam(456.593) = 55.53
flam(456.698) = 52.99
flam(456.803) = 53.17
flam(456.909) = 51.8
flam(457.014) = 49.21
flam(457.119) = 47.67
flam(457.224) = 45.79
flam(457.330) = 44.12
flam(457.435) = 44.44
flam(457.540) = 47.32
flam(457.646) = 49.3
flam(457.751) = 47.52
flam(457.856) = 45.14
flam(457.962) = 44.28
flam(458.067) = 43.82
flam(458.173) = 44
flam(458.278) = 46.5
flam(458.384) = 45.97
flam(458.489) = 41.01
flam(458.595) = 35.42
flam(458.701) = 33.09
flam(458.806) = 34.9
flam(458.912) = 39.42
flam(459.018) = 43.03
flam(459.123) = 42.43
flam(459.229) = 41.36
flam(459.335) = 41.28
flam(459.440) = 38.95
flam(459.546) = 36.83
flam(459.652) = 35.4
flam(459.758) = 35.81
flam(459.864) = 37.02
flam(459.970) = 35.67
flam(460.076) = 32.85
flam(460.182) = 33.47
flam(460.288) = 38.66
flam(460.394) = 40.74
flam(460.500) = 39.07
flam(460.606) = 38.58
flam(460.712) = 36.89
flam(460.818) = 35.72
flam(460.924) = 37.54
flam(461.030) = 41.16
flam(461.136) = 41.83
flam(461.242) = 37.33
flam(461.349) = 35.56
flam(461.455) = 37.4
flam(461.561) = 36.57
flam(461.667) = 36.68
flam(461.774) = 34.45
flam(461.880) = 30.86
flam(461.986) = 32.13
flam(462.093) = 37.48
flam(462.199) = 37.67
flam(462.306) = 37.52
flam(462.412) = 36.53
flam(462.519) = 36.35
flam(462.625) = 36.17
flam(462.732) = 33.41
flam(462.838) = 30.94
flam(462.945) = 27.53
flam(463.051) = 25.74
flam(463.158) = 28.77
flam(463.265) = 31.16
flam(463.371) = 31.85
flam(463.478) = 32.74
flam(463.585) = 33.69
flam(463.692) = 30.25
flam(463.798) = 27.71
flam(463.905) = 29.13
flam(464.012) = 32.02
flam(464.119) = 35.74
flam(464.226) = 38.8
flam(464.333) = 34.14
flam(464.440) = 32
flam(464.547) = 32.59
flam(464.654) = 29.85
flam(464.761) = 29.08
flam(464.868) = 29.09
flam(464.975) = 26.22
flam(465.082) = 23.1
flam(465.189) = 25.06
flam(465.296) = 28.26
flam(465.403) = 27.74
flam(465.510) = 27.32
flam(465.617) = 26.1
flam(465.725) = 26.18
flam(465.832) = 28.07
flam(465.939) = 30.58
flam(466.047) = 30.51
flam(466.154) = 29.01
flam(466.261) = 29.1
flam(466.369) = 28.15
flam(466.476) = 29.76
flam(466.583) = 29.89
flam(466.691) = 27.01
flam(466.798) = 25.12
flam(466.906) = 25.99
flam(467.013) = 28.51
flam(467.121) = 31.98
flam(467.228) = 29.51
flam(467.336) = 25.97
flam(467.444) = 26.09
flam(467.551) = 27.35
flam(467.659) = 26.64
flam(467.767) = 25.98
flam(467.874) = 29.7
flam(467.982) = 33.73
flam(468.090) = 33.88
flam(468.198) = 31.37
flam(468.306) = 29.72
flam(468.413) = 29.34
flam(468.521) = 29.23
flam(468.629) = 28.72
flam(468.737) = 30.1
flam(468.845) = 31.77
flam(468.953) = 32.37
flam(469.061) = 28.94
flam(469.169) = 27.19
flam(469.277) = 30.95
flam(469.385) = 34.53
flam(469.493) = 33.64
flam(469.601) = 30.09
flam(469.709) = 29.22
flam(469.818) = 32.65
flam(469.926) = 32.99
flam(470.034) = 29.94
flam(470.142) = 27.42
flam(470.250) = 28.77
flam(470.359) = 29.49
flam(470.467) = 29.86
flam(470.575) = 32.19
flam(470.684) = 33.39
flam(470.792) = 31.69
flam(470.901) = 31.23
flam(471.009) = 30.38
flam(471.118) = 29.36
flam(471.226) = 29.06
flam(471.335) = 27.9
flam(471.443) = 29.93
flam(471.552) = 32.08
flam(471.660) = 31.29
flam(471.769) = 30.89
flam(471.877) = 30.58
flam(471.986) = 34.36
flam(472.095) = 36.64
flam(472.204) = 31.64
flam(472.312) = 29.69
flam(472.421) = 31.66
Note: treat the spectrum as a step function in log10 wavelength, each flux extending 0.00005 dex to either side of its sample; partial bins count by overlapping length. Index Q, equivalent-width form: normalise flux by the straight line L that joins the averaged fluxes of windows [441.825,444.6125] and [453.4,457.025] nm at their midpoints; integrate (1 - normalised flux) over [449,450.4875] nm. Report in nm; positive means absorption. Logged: 0.17 nm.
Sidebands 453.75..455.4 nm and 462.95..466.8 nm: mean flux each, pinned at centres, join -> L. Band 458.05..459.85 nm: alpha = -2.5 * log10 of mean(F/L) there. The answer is 0.29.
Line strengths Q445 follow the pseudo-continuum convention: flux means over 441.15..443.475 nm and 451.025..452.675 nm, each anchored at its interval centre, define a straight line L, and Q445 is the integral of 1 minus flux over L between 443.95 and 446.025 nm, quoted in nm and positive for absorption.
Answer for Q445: 0.36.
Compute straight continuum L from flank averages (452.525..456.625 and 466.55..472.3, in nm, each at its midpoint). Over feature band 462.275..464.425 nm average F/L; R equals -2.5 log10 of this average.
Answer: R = 0.35 mag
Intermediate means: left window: 66.4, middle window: 32.4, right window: 30.2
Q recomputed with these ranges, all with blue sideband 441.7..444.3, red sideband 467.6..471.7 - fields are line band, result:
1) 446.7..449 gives -0.35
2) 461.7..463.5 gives -0.14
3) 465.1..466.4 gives 0.11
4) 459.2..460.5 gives -0.28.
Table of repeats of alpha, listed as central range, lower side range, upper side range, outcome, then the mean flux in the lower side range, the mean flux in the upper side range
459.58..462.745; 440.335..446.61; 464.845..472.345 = -0.21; 31.3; 29.6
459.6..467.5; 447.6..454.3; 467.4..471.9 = 0.16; 51.4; 30.3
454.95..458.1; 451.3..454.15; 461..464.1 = -0.14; 61.7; 33.8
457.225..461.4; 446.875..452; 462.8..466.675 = -0.16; 43.4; 29.6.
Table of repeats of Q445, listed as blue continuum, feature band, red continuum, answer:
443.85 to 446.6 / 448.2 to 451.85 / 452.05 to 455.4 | 0.34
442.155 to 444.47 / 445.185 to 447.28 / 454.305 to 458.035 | 0.27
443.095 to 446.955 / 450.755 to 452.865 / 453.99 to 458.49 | -0.33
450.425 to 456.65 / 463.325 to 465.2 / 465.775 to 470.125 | 0.35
